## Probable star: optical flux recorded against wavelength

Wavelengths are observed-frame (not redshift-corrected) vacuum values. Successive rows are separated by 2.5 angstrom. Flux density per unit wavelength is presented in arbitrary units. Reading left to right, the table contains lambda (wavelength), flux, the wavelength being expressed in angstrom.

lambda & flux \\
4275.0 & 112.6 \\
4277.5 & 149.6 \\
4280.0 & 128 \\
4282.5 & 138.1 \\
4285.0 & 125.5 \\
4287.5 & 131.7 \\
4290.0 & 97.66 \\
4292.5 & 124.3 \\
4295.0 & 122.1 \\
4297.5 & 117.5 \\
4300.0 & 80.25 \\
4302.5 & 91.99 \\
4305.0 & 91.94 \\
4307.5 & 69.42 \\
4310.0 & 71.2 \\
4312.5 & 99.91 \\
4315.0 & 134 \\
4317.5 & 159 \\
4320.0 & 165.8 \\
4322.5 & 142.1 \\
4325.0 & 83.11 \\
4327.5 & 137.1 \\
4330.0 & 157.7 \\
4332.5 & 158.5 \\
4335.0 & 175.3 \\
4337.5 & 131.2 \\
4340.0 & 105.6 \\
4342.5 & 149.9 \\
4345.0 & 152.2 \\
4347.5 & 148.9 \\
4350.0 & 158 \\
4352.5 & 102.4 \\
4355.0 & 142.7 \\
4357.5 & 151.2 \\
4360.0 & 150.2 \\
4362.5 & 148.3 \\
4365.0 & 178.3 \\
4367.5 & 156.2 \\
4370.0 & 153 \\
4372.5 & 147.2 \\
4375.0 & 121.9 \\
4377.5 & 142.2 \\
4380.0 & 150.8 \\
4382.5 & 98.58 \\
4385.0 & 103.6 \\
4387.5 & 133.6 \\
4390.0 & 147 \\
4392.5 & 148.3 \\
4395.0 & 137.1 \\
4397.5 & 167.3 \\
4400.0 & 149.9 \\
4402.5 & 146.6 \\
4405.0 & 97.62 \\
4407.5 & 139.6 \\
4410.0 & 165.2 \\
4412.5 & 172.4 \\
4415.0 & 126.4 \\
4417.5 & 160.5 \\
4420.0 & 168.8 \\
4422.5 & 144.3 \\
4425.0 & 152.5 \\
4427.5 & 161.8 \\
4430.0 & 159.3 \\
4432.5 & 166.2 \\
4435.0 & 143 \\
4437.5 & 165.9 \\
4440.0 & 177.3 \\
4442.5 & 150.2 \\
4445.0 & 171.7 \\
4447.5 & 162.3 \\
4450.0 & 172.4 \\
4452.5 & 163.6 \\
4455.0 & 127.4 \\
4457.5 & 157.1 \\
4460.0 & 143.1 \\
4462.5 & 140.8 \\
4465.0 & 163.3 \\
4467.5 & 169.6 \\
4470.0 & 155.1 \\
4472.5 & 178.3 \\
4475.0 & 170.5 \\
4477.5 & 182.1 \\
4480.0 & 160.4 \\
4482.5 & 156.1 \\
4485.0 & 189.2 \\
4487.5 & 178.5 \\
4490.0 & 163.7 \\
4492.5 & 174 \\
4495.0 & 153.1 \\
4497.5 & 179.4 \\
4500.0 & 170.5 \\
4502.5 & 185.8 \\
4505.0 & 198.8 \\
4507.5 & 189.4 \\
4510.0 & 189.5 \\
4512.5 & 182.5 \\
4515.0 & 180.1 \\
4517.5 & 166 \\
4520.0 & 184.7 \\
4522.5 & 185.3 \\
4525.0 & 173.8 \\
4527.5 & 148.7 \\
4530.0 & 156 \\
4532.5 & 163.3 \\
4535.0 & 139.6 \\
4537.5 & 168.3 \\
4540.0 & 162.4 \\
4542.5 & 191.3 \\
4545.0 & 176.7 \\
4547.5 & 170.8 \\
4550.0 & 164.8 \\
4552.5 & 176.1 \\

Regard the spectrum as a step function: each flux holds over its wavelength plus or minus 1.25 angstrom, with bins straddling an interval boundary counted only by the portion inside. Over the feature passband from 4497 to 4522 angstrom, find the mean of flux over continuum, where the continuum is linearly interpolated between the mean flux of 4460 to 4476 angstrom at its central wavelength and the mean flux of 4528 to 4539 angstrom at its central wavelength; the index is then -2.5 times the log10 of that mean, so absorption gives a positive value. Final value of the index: -0.16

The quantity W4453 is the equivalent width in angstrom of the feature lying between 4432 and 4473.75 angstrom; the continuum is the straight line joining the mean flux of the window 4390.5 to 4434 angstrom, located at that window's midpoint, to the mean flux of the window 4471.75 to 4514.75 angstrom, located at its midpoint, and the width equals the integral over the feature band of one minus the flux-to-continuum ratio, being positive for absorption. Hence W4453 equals 1.14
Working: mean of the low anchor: 151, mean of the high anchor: 177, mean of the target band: 159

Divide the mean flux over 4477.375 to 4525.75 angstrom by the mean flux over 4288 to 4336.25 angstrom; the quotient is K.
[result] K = 1.47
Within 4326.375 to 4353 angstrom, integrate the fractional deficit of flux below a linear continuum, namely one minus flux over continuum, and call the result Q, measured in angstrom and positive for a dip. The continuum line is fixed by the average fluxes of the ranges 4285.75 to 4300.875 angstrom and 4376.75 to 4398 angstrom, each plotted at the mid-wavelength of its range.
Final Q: -4.4 angstrom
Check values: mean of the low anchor 113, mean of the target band 145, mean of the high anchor 135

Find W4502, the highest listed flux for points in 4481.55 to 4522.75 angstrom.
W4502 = 198.8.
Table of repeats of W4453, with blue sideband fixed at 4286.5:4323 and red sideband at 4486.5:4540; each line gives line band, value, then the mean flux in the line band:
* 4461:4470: 0.1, 157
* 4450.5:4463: 0.6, 148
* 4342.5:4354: -1.5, 141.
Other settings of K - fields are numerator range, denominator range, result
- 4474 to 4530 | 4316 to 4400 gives 1.23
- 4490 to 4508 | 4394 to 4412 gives 1.23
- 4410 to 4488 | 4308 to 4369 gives 1.16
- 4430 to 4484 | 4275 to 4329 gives 1.37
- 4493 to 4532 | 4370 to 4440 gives 1.21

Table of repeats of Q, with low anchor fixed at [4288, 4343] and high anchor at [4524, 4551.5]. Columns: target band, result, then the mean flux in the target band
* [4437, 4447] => -1.37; 166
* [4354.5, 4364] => -1.44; 149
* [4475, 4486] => -1.27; 171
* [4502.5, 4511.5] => -1.83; 191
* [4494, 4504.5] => -1.14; 175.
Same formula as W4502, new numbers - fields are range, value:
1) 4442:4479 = 182.1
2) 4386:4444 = 177.3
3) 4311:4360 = 175.3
